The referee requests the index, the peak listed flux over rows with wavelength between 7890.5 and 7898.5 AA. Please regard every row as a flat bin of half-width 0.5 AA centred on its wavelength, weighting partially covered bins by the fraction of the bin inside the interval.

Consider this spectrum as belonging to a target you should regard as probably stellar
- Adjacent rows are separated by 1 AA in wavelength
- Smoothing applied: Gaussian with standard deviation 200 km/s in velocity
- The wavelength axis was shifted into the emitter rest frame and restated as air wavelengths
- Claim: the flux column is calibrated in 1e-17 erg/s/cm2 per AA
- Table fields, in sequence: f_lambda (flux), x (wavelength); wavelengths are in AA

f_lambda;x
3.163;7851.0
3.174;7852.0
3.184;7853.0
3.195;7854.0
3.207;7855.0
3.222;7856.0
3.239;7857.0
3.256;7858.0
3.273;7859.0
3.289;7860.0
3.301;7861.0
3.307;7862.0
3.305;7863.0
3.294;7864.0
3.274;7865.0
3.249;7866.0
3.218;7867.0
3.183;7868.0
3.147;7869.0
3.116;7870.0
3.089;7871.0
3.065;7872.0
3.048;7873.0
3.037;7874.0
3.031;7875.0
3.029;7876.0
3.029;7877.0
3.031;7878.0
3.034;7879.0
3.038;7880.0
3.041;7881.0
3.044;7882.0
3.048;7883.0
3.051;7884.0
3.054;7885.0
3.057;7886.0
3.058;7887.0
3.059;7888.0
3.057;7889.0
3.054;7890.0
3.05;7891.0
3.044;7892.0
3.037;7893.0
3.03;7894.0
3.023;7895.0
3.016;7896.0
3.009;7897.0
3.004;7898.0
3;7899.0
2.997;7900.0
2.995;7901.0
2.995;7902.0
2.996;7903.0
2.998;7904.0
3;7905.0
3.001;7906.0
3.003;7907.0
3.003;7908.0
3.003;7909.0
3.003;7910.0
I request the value 3.05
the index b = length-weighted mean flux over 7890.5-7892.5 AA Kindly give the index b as 3.05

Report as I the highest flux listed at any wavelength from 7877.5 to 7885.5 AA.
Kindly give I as 3.054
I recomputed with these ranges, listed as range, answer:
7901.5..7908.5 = 3.003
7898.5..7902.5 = 3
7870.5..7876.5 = 3.089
